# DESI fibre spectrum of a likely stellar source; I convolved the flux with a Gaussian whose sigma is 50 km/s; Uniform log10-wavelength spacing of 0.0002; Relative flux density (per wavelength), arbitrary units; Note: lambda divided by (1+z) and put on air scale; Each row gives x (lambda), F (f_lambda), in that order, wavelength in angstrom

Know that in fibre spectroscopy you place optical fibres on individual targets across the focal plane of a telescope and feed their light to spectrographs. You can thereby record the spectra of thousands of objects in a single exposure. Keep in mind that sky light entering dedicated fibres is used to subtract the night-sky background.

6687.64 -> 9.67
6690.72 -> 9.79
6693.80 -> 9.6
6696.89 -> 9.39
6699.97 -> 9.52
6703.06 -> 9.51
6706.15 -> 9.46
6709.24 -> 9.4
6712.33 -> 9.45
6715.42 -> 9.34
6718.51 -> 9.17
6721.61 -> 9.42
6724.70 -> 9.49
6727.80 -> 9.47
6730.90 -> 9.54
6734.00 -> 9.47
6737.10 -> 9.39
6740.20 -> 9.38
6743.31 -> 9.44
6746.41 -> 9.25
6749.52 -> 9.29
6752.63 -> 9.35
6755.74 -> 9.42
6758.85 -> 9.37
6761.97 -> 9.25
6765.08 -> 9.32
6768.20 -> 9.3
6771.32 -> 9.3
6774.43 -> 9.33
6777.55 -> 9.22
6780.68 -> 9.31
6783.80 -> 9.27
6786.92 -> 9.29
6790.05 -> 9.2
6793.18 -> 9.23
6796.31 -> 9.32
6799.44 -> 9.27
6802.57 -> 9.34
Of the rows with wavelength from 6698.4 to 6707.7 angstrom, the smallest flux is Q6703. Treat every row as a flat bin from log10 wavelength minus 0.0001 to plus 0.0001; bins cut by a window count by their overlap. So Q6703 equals 9.46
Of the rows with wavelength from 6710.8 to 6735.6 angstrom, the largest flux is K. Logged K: 9.54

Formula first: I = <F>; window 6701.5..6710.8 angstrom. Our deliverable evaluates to 9.45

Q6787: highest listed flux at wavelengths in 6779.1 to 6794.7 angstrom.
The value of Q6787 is 9.31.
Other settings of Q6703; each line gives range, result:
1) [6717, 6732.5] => 9.17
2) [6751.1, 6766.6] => 9.25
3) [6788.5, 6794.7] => 9.2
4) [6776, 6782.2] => 9.22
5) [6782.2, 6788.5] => 9.27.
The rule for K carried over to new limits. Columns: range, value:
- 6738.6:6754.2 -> 9.44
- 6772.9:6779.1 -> 9.33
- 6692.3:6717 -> 9.6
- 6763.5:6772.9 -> 9.32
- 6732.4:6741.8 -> 9.47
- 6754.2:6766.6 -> 9.42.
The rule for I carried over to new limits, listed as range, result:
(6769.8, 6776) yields 9.33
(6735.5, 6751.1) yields 9.35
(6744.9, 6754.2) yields 9.29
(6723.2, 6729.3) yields 9.48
